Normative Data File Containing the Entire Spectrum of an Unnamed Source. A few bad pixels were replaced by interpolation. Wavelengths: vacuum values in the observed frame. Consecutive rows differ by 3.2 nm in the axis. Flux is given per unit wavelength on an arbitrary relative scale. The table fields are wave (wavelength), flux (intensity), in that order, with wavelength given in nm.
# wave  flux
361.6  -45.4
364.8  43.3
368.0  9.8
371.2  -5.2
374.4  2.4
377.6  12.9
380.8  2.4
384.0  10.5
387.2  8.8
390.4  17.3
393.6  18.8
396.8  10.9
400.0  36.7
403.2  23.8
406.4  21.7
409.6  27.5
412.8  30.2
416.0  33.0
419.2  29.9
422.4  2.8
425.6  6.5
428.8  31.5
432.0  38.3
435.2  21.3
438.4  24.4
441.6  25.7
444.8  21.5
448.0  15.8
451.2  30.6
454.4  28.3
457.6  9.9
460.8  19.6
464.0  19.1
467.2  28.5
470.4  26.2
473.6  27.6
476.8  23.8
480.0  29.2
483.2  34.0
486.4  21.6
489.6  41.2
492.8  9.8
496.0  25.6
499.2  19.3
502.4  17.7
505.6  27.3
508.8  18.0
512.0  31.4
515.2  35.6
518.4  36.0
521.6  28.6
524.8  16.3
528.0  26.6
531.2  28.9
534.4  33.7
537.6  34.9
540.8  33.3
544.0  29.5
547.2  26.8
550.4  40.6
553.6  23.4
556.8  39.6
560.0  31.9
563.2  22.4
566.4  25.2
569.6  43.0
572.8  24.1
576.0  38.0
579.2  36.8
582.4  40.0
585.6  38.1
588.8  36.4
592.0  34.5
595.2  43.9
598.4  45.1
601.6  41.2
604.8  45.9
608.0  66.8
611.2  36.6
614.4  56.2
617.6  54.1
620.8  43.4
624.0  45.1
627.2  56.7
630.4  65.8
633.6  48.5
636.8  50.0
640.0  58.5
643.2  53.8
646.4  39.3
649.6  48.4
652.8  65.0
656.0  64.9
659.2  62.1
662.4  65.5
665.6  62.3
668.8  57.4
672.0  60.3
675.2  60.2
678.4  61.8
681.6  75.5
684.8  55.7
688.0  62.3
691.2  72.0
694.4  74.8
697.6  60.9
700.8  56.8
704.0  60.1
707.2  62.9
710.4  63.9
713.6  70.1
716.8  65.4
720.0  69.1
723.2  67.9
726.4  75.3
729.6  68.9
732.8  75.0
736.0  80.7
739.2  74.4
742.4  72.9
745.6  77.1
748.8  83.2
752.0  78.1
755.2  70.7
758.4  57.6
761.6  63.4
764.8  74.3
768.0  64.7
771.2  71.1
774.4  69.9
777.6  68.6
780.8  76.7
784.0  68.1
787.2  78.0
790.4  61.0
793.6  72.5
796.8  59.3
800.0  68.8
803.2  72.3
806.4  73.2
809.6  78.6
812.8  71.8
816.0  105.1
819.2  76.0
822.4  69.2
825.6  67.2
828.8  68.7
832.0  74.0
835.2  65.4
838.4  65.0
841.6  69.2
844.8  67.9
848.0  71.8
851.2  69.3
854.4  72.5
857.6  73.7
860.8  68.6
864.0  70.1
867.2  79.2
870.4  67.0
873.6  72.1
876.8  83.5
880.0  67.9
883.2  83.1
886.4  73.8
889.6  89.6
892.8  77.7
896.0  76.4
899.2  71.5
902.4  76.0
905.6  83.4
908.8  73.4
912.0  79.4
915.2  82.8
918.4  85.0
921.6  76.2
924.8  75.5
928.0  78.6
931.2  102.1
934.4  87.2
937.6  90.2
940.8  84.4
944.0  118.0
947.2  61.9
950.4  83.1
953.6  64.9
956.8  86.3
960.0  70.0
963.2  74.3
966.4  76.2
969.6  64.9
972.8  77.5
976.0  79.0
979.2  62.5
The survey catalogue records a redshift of 0.631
